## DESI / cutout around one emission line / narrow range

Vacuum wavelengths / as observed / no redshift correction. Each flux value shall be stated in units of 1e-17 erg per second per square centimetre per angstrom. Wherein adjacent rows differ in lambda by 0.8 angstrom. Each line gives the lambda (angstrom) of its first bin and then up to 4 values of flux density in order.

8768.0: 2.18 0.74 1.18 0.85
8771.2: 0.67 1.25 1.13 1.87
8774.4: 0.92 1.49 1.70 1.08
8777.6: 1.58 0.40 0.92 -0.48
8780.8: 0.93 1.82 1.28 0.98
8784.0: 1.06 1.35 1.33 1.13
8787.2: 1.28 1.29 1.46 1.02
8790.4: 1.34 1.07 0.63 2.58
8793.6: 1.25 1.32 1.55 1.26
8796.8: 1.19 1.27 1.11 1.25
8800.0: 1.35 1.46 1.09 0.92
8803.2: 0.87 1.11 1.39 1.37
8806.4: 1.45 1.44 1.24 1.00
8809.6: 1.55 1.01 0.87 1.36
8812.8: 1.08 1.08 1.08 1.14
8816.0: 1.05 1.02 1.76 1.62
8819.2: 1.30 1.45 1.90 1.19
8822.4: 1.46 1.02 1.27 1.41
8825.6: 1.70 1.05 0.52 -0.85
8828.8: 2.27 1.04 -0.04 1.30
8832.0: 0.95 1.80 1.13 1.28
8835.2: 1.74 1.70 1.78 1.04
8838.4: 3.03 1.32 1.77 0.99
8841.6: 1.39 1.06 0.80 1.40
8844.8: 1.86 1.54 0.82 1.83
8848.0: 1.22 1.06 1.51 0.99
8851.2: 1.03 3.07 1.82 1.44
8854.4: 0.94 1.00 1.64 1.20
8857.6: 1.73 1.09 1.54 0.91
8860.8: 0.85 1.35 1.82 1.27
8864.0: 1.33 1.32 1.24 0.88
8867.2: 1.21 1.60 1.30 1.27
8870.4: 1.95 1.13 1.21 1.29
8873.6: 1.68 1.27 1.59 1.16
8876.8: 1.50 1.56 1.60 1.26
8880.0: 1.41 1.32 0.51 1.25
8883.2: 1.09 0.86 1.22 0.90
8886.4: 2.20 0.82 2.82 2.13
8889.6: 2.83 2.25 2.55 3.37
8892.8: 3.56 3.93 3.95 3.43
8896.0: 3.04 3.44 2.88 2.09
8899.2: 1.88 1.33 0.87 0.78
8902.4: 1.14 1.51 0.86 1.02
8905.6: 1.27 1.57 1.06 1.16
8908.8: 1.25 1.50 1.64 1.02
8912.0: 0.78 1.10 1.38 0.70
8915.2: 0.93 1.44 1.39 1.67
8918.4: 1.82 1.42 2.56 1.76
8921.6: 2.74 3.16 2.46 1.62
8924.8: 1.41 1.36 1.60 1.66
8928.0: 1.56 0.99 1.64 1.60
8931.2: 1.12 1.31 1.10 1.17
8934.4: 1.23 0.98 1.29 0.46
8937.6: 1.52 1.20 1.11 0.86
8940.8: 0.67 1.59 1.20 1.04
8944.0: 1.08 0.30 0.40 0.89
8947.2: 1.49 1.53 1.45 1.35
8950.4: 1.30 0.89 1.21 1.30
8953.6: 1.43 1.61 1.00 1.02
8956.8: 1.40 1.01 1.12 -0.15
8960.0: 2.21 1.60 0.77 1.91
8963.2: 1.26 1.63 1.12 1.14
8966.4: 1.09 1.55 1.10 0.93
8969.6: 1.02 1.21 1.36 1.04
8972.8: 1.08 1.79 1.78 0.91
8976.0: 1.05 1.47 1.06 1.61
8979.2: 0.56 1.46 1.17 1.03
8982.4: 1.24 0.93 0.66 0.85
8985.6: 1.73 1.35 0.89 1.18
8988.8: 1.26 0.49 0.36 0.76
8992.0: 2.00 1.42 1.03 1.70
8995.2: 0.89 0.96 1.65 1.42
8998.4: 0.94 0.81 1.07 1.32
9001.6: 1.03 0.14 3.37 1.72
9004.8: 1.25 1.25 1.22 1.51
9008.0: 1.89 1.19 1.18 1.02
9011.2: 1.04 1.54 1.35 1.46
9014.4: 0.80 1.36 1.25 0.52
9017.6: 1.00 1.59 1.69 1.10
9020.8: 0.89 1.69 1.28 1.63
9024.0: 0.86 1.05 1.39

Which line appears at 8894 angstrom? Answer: H-alpha 6563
